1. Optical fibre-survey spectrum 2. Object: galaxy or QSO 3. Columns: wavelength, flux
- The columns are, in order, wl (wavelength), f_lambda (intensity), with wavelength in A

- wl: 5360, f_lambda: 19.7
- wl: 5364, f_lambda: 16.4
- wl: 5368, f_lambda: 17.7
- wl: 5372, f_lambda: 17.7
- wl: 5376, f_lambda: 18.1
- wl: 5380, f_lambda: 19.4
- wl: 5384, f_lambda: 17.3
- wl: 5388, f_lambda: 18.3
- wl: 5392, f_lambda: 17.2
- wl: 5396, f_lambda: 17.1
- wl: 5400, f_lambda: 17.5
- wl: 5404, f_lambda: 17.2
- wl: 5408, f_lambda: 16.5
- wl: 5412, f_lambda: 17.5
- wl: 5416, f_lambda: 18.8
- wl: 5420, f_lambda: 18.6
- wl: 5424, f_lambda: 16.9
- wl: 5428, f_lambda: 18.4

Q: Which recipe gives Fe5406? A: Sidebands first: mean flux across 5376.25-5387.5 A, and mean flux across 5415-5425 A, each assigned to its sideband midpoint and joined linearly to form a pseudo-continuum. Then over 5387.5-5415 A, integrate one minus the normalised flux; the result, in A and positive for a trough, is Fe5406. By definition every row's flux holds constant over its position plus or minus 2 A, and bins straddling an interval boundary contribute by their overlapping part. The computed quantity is 1.4 A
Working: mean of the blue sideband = 18.3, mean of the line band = 17.3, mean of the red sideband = 18.1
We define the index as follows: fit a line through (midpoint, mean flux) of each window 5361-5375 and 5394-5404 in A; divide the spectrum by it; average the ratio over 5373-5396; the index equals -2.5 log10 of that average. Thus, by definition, -0.04 mag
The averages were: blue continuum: 17.5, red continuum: 17.3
